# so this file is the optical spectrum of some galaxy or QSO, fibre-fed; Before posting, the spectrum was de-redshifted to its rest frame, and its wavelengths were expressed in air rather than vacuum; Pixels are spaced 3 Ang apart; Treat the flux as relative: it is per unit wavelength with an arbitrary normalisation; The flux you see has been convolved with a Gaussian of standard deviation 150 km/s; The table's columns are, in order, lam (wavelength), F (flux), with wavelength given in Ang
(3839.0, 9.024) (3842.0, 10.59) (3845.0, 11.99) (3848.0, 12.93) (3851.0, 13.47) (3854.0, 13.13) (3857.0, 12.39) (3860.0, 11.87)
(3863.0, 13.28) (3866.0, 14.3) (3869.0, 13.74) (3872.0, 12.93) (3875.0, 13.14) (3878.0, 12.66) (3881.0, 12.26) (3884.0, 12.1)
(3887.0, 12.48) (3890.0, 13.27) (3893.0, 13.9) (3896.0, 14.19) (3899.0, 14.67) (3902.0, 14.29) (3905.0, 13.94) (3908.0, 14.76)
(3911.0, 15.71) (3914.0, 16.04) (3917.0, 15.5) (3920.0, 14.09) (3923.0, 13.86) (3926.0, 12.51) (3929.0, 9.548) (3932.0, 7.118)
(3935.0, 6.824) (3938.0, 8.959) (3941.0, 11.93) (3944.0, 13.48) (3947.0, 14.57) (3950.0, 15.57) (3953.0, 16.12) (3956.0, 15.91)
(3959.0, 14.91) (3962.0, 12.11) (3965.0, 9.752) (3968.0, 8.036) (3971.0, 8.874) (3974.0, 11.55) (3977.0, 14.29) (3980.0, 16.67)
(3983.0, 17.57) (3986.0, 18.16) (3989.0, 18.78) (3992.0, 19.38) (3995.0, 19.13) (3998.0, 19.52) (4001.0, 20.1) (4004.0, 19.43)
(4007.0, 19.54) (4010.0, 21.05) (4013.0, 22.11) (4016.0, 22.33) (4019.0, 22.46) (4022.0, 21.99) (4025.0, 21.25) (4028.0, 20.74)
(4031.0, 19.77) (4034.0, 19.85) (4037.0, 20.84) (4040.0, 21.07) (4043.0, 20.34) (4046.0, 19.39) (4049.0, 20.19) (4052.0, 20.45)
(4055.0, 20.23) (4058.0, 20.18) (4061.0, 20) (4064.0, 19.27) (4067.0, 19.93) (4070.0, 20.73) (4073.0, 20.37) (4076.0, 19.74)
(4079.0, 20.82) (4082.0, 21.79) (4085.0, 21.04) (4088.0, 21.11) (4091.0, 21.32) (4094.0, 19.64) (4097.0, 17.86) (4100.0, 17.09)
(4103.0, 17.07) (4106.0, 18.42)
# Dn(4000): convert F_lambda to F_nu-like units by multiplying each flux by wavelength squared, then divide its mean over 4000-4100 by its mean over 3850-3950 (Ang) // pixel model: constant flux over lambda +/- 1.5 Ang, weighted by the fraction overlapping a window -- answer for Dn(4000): 1.7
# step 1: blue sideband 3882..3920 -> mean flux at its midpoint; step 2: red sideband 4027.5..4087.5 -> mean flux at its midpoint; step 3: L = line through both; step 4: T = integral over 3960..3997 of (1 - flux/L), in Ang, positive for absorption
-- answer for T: 5.8 Ang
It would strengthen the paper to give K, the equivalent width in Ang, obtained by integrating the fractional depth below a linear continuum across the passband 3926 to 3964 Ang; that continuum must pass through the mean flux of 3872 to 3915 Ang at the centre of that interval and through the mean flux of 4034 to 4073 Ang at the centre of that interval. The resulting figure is 8.8 Ang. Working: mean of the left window 13.8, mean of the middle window 12.2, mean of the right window 20.2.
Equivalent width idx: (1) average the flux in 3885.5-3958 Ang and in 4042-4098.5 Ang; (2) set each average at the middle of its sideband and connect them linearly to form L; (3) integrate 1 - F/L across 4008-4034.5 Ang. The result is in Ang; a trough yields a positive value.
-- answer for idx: -5.0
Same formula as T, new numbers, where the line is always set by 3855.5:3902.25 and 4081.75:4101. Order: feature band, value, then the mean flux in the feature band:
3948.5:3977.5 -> 5.79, 12.7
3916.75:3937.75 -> 5.31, 11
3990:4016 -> -4.56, 20.1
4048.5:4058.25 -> -0.81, 20.3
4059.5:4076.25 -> -0.73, 20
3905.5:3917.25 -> -0.95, 15.4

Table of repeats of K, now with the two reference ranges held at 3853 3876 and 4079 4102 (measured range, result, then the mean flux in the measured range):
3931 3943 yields 4.97 Ang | 8.97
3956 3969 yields 3.39 Ang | 11.9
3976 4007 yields -2.65 Ang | 18.4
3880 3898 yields 0.97 Ang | 13.1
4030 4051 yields -2.02 Ang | 20.2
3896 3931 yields 1.37 Ang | 14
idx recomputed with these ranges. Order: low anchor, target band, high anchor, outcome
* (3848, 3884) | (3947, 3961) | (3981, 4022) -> 1.7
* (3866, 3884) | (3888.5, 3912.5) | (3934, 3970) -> -2.9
